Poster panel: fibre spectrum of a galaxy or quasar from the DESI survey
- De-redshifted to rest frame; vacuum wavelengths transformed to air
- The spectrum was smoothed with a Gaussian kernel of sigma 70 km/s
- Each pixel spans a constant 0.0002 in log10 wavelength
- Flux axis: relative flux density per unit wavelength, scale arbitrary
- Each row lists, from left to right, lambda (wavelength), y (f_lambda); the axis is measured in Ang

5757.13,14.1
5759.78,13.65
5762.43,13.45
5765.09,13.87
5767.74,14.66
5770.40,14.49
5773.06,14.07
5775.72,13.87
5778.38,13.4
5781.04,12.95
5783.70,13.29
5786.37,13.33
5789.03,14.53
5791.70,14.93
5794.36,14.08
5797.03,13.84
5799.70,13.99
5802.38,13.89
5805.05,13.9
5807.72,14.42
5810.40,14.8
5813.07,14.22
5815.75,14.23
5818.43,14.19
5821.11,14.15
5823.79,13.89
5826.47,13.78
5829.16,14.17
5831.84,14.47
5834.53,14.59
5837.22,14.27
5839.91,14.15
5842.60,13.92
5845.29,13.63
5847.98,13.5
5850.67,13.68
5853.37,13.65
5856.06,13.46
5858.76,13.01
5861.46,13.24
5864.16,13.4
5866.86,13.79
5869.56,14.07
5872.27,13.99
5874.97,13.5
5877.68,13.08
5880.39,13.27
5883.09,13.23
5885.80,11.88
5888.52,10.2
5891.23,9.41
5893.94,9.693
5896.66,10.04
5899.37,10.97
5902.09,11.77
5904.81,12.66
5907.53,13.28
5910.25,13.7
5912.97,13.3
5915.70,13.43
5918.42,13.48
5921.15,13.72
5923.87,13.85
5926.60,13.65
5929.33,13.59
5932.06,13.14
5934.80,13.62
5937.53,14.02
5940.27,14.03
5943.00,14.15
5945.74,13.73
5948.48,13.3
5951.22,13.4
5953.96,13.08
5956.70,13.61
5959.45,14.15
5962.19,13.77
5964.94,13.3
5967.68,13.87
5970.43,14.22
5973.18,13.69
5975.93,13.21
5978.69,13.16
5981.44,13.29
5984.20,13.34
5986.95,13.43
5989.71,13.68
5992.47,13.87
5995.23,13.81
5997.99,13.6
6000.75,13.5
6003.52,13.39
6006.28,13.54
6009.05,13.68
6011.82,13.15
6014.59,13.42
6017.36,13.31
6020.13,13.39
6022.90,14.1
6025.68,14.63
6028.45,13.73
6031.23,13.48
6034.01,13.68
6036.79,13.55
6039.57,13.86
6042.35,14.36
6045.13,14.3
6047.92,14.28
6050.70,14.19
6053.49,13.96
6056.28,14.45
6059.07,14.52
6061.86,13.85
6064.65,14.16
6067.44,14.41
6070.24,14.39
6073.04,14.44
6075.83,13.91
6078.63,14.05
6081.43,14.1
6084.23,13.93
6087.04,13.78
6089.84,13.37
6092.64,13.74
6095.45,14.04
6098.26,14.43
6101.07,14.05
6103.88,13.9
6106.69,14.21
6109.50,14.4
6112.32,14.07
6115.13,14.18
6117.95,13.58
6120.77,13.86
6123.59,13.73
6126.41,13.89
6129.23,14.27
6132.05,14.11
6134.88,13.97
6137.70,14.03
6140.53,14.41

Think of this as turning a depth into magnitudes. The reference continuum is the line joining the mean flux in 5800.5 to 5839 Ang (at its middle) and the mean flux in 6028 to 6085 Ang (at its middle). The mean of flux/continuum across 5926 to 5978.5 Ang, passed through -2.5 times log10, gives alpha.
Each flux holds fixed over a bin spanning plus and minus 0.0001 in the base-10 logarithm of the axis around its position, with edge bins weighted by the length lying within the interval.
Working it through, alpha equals 0.04 mag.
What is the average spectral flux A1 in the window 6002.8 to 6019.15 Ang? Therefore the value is 13.4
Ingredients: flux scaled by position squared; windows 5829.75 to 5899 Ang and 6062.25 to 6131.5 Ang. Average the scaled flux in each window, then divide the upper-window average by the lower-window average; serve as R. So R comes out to 1.2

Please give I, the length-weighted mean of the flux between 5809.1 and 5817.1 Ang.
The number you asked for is 14.4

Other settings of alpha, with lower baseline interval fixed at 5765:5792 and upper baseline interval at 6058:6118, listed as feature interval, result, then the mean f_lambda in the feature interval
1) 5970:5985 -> 0.046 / 13.4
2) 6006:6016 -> 0.048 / 13.4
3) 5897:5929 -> 0.079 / 13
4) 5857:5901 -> 0.138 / 12.3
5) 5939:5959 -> 0.029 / 13.6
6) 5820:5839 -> -0.019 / 14.2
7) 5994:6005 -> 0.036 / 13.6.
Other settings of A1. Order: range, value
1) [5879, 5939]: 12.5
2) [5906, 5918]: 13.4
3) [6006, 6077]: 14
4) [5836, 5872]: 13.7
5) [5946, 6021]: 13.5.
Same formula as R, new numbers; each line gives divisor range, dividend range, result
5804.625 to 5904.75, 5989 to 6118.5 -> 1.13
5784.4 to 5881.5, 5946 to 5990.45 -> 1.02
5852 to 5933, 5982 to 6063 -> 1.13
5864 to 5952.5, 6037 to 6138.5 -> 1.16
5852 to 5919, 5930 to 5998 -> 1.11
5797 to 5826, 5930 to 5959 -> 1.01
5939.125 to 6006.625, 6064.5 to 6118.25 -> 1.08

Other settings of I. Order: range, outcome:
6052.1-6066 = 14.2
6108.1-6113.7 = 14.2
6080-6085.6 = 14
